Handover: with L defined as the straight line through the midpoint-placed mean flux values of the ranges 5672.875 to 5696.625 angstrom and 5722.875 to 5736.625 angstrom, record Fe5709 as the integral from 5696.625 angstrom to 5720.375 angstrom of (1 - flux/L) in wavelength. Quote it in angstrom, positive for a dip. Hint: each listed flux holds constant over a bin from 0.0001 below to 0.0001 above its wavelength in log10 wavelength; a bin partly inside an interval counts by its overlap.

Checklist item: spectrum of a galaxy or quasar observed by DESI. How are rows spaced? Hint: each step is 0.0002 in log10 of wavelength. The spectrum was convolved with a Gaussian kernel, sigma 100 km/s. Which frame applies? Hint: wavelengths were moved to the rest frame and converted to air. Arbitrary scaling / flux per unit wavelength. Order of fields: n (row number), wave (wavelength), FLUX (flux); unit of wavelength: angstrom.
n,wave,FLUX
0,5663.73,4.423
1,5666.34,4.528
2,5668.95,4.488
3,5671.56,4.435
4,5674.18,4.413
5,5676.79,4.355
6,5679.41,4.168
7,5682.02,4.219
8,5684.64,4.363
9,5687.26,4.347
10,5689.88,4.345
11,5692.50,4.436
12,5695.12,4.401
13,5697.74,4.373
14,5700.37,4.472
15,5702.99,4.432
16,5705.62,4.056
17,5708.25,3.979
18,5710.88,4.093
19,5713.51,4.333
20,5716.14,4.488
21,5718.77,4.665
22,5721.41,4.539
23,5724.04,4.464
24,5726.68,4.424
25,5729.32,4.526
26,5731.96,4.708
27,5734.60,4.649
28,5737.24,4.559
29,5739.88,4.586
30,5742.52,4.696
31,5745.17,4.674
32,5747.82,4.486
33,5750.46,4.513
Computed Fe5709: 0.7 angstrom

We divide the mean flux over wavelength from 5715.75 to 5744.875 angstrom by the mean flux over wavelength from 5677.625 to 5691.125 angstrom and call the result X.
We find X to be 1.1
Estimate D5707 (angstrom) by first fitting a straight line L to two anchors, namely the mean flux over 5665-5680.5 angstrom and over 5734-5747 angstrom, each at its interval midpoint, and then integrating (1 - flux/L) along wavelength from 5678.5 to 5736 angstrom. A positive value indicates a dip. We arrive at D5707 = 1.62 angstrom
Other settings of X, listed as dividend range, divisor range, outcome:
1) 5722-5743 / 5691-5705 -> 1.04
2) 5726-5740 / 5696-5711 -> 1.08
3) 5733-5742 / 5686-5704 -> 1.05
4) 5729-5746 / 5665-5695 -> 1.06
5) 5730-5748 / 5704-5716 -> 1.11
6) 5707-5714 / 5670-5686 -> 0.95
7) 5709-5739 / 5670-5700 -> 1.03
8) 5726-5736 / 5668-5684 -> 1.06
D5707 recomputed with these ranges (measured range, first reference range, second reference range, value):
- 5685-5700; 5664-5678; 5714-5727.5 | 0.3 angstrom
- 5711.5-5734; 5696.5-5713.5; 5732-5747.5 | -0.4 angstrom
